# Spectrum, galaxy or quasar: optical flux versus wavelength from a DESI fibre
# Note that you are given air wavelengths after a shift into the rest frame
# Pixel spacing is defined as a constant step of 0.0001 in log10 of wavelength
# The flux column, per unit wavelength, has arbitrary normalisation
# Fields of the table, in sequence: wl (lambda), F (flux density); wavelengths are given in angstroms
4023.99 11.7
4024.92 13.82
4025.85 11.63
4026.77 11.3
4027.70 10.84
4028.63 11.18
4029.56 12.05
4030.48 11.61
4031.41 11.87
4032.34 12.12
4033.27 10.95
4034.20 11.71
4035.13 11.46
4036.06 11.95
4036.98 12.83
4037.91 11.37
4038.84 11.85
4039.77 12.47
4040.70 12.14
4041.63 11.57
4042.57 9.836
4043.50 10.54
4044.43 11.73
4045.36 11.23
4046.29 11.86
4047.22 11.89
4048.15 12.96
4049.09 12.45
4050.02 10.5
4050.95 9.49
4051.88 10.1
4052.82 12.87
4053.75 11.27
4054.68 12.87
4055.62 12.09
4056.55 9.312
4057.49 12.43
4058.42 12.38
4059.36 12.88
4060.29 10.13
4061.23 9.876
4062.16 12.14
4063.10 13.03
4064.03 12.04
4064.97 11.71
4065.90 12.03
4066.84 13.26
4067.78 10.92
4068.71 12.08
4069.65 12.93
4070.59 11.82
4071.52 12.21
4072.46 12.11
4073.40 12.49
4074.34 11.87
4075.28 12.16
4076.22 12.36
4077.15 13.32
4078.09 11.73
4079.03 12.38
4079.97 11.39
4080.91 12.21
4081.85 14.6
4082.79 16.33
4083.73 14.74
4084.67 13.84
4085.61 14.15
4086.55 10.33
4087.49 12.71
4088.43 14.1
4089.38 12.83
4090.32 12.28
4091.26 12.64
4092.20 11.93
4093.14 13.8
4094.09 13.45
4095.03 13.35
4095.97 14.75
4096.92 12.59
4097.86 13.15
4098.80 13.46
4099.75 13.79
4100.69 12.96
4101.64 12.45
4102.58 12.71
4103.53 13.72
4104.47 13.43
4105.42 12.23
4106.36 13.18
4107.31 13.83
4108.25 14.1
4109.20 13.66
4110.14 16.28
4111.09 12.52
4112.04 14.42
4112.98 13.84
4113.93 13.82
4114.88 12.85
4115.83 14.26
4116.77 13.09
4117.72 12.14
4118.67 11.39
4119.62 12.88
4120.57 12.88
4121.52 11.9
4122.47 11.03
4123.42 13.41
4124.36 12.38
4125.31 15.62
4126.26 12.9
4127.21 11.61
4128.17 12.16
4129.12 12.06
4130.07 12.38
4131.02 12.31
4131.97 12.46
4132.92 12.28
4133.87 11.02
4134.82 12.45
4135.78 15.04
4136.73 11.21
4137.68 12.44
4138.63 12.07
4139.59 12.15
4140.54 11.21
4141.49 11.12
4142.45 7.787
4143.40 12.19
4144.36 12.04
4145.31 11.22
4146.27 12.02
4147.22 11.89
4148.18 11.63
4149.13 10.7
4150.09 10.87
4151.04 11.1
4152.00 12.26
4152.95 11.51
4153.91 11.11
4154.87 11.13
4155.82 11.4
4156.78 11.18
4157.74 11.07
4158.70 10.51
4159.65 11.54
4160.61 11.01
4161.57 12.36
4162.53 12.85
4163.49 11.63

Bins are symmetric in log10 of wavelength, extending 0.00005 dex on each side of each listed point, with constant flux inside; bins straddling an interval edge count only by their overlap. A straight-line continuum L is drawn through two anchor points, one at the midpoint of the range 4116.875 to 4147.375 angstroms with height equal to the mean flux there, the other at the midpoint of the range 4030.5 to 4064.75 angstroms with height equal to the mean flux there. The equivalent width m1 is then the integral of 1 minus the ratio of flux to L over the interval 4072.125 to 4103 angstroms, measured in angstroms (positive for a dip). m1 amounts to -3.0 angstroms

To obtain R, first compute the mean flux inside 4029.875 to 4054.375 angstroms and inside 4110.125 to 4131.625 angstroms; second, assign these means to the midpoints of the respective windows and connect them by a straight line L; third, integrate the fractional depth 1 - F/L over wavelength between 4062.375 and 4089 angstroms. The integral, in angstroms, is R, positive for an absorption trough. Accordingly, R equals -1.16 angstroms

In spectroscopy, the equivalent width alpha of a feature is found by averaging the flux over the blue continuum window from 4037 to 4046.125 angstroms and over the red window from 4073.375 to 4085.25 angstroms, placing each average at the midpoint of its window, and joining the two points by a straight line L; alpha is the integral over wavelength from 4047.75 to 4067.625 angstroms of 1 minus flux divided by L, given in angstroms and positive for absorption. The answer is 0.8 angstroms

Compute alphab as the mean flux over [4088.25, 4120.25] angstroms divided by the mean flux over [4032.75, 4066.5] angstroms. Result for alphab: 1.1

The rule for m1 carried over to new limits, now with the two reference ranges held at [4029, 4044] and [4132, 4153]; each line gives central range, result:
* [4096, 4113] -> -2.7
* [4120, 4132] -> -0.9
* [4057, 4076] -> -0.6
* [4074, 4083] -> -0.8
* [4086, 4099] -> -1.4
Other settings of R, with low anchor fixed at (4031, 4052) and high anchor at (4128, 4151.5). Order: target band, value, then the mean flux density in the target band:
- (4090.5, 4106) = -2.0 angstroms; 13.1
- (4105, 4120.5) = -2.3 angstroms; 13.4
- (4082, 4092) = -1.5 angstroms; 13.4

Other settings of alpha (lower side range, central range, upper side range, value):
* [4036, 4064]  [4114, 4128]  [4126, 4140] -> -0.7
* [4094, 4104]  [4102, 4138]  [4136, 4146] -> -1.7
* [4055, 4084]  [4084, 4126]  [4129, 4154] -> -4.1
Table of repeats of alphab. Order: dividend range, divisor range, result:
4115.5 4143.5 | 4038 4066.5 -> 1.06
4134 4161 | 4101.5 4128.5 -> 0.87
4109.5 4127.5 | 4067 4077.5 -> 1.07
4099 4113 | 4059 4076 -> 1.13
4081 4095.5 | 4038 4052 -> 1.17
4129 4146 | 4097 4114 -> 0.88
